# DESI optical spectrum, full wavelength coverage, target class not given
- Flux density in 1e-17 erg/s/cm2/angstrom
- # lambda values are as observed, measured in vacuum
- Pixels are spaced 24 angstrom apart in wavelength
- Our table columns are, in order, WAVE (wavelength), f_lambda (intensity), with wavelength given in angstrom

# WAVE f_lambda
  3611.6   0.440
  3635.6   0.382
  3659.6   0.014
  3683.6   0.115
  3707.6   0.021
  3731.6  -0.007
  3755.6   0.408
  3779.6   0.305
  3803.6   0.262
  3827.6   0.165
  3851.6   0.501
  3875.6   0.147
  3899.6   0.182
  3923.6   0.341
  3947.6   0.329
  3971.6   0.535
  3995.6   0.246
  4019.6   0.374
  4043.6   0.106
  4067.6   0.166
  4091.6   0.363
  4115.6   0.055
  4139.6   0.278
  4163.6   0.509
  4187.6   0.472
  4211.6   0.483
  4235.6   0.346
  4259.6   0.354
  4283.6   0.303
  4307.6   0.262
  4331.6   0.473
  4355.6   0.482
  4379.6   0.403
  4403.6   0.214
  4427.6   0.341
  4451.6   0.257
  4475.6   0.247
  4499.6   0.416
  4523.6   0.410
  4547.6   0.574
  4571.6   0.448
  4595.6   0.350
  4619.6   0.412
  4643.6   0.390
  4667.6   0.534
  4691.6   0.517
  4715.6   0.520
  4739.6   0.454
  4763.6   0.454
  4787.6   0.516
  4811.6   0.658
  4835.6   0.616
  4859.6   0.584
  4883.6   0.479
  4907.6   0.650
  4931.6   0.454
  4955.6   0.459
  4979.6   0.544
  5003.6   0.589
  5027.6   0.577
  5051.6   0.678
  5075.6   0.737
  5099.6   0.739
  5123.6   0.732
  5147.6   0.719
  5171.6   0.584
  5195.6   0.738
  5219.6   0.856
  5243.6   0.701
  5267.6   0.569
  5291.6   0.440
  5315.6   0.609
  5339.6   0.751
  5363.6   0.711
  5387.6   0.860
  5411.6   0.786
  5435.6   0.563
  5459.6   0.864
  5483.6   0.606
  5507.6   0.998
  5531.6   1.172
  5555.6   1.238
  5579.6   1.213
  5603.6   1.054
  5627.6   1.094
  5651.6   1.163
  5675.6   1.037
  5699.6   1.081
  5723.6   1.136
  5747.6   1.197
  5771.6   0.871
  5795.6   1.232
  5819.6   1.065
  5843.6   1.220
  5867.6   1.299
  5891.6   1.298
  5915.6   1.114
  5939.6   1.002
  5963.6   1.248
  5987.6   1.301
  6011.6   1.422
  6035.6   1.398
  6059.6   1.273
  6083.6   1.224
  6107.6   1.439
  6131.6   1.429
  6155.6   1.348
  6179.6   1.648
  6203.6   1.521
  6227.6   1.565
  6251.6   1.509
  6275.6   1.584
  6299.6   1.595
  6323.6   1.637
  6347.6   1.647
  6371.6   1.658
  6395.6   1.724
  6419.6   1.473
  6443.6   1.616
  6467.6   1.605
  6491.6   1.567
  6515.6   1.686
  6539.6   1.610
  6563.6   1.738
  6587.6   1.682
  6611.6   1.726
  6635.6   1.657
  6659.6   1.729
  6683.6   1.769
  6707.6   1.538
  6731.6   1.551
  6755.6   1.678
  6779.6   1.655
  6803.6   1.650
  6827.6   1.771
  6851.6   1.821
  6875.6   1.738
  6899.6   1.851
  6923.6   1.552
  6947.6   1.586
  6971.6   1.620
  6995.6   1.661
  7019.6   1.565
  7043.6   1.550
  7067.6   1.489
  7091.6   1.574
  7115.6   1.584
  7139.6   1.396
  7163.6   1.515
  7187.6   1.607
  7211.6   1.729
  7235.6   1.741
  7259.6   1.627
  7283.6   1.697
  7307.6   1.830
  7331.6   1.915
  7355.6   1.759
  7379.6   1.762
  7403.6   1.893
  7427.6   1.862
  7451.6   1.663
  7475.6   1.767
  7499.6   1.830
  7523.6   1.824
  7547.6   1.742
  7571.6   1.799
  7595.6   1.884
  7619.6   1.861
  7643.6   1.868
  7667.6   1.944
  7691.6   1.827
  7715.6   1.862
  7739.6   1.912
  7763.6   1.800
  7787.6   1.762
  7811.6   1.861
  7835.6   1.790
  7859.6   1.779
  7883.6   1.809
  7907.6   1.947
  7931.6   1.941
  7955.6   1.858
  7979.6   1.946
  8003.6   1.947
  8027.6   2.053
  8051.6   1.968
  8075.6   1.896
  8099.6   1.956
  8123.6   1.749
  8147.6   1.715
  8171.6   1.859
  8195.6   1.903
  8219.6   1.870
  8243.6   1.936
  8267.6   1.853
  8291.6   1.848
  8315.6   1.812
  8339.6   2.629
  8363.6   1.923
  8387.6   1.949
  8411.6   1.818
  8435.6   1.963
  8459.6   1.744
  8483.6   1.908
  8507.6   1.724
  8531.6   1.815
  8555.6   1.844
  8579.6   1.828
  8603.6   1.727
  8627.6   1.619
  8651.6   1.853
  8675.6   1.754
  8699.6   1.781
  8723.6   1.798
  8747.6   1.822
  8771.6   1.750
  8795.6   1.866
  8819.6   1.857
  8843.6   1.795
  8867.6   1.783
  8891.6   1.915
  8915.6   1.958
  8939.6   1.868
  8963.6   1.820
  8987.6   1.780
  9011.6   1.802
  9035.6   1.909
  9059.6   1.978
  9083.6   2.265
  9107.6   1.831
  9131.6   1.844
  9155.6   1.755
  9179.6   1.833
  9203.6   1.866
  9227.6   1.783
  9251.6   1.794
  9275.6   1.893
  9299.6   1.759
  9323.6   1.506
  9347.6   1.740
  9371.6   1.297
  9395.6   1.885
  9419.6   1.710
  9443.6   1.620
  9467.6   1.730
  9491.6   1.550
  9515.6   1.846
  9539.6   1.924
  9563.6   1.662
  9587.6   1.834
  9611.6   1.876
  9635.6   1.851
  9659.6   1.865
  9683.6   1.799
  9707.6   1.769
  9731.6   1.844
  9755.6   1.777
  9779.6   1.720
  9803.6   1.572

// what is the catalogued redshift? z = 0.380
